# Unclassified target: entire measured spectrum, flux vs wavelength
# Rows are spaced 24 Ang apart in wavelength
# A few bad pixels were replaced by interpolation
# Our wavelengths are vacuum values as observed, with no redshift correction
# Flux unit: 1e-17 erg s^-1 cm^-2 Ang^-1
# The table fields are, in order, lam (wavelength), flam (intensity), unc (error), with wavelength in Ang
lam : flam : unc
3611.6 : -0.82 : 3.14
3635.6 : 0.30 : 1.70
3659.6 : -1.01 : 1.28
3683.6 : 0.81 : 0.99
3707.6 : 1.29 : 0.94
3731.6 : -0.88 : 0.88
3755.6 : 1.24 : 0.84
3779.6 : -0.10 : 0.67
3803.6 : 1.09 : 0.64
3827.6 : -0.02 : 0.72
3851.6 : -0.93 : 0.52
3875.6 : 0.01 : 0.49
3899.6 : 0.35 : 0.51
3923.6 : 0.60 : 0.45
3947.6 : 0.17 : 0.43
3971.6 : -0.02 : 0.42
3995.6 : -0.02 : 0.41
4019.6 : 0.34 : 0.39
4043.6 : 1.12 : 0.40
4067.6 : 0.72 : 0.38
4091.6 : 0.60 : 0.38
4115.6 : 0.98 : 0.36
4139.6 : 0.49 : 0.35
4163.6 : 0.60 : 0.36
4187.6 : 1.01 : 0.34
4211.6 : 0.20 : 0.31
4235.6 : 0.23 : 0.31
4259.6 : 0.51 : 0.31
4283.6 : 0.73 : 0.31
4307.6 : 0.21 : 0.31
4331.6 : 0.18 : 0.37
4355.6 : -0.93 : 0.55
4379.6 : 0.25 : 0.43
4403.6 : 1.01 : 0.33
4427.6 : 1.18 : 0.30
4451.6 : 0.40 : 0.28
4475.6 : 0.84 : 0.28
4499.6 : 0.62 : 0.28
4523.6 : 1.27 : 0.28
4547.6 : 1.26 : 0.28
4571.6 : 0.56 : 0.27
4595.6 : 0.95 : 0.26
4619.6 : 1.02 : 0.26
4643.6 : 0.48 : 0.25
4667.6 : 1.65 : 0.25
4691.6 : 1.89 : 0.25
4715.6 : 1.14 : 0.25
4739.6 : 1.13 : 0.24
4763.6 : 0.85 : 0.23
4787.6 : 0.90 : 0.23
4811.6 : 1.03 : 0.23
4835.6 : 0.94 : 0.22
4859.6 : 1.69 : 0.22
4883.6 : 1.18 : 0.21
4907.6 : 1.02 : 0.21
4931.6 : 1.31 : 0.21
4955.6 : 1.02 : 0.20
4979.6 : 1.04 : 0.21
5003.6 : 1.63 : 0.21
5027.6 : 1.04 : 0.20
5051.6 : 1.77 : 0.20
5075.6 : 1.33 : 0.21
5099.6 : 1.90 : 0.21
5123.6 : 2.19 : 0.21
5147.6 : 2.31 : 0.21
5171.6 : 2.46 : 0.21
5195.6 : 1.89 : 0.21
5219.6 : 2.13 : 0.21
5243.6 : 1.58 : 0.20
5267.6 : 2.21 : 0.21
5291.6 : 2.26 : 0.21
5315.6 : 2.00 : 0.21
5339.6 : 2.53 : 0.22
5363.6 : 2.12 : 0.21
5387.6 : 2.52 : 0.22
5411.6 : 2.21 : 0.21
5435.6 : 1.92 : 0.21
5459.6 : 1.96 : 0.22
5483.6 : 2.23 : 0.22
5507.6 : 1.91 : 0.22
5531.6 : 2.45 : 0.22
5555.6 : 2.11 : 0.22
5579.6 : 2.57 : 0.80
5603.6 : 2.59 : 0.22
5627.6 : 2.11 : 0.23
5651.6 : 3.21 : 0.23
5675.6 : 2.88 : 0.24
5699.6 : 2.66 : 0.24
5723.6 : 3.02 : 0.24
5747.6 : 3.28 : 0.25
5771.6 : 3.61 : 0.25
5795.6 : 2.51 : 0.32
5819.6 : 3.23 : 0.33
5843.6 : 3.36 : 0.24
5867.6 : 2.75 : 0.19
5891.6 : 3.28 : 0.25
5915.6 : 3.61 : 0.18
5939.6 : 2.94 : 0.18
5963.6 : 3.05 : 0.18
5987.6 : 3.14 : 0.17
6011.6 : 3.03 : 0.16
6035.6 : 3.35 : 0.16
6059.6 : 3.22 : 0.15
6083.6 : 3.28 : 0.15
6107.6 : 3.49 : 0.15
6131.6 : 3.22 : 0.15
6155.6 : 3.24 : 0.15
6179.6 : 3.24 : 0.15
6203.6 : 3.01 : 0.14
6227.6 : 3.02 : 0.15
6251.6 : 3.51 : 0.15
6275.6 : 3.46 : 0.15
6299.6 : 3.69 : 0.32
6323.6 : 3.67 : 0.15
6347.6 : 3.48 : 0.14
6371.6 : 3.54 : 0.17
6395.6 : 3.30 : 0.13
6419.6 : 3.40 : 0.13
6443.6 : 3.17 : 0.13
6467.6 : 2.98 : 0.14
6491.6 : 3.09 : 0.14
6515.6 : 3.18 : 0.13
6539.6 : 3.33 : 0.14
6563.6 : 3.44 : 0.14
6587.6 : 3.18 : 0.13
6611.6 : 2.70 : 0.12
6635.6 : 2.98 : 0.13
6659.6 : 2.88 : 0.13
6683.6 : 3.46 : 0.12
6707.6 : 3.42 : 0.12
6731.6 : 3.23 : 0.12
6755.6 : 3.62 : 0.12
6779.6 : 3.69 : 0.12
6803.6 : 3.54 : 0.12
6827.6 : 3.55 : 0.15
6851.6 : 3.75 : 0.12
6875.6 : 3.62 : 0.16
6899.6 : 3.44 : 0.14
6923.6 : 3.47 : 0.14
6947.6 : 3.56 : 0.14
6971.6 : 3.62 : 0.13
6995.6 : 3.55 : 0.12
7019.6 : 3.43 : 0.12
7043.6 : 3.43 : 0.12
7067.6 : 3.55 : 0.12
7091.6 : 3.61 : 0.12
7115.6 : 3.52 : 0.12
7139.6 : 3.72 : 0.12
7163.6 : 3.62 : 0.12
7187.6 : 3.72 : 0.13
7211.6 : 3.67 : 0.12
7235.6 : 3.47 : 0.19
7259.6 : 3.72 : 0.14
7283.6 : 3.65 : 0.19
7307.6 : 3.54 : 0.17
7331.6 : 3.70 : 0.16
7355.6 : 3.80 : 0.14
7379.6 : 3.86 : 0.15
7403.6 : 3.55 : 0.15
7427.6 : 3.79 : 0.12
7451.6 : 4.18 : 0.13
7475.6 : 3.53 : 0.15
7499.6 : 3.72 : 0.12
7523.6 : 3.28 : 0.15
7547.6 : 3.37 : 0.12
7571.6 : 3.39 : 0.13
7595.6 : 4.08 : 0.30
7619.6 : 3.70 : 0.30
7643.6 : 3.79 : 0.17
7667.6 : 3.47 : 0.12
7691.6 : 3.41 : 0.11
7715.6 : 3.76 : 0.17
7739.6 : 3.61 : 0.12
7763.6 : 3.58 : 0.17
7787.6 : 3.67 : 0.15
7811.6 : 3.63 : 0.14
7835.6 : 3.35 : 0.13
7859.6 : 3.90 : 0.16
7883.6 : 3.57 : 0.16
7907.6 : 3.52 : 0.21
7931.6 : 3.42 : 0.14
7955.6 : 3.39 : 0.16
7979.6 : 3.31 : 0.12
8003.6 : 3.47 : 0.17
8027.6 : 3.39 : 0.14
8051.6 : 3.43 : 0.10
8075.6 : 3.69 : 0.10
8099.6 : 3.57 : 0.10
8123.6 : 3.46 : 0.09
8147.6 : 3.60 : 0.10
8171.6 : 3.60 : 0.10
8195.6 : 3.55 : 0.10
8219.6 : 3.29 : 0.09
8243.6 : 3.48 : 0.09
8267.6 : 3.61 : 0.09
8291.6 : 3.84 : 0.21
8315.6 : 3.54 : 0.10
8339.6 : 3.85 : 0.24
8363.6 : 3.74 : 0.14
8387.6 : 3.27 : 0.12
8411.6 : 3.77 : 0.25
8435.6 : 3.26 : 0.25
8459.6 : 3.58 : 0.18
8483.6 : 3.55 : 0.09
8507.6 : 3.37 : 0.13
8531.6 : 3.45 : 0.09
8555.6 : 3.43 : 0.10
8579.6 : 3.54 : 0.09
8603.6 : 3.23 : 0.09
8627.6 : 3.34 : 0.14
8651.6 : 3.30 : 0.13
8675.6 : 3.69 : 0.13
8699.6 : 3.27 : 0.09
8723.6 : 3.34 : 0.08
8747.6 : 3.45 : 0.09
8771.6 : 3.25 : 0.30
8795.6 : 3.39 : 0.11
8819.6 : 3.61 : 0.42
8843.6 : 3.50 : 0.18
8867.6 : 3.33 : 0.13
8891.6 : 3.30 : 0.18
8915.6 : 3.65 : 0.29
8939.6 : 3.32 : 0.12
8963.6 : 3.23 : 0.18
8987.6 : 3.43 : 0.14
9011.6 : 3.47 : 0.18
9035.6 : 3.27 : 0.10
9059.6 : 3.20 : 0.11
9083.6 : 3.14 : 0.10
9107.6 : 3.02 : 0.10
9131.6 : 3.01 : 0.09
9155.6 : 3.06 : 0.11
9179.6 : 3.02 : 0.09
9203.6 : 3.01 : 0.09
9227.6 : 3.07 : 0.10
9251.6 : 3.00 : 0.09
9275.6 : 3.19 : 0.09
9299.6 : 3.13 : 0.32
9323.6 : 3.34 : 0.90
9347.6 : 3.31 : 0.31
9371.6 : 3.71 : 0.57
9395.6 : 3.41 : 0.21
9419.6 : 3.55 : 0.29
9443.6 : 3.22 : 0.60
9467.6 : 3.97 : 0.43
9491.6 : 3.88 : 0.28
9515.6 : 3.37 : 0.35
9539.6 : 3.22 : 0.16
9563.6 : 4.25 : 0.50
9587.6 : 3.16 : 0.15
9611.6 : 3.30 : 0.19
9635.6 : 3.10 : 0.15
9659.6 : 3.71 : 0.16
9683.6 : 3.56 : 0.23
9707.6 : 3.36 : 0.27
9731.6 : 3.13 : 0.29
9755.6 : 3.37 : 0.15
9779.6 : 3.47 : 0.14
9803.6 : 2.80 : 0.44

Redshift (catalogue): 0.28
